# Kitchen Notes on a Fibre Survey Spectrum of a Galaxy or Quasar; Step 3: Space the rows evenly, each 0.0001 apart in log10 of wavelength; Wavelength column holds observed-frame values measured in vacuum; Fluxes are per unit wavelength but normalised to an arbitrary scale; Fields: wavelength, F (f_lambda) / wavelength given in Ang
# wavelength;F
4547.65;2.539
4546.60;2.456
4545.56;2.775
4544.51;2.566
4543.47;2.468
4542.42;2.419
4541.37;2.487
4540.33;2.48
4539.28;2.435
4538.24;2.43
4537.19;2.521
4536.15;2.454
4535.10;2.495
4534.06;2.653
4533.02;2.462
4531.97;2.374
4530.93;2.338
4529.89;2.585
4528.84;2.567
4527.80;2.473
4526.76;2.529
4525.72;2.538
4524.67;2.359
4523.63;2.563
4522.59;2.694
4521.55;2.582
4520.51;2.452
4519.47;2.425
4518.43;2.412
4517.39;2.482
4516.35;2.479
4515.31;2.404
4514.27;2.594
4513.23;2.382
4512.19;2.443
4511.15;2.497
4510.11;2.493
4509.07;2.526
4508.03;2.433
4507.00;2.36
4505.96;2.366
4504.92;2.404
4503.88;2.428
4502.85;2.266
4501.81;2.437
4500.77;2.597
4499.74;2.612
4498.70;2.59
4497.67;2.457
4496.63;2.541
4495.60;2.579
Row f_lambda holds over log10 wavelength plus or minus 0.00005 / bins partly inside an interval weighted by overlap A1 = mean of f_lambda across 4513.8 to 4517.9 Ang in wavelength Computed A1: 2.49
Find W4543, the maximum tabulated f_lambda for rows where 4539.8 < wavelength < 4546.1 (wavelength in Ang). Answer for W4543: 2.775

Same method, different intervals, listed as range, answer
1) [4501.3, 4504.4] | 2.437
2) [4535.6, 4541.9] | 2.521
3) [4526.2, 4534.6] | 2.653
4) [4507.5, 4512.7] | 2.526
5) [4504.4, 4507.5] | 2.404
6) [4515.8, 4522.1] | 2.582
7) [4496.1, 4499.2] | 2.59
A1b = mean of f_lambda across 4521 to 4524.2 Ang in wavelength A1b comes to 2.61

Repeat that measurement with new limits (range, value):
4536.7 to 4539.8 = 2.46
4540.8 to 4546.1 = 2.55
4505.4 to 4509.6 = 2.42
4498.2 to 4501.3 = 2.6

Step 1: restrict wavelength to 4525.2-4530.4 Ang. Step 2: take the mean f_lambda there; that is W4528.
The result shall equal 2.54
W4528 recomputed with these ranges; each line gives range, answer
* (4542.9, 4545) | 2.52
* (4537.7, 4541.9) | 2.46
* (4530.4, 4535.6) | 2.47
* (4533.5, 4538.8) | 2.51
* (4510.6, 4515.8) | 2.46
